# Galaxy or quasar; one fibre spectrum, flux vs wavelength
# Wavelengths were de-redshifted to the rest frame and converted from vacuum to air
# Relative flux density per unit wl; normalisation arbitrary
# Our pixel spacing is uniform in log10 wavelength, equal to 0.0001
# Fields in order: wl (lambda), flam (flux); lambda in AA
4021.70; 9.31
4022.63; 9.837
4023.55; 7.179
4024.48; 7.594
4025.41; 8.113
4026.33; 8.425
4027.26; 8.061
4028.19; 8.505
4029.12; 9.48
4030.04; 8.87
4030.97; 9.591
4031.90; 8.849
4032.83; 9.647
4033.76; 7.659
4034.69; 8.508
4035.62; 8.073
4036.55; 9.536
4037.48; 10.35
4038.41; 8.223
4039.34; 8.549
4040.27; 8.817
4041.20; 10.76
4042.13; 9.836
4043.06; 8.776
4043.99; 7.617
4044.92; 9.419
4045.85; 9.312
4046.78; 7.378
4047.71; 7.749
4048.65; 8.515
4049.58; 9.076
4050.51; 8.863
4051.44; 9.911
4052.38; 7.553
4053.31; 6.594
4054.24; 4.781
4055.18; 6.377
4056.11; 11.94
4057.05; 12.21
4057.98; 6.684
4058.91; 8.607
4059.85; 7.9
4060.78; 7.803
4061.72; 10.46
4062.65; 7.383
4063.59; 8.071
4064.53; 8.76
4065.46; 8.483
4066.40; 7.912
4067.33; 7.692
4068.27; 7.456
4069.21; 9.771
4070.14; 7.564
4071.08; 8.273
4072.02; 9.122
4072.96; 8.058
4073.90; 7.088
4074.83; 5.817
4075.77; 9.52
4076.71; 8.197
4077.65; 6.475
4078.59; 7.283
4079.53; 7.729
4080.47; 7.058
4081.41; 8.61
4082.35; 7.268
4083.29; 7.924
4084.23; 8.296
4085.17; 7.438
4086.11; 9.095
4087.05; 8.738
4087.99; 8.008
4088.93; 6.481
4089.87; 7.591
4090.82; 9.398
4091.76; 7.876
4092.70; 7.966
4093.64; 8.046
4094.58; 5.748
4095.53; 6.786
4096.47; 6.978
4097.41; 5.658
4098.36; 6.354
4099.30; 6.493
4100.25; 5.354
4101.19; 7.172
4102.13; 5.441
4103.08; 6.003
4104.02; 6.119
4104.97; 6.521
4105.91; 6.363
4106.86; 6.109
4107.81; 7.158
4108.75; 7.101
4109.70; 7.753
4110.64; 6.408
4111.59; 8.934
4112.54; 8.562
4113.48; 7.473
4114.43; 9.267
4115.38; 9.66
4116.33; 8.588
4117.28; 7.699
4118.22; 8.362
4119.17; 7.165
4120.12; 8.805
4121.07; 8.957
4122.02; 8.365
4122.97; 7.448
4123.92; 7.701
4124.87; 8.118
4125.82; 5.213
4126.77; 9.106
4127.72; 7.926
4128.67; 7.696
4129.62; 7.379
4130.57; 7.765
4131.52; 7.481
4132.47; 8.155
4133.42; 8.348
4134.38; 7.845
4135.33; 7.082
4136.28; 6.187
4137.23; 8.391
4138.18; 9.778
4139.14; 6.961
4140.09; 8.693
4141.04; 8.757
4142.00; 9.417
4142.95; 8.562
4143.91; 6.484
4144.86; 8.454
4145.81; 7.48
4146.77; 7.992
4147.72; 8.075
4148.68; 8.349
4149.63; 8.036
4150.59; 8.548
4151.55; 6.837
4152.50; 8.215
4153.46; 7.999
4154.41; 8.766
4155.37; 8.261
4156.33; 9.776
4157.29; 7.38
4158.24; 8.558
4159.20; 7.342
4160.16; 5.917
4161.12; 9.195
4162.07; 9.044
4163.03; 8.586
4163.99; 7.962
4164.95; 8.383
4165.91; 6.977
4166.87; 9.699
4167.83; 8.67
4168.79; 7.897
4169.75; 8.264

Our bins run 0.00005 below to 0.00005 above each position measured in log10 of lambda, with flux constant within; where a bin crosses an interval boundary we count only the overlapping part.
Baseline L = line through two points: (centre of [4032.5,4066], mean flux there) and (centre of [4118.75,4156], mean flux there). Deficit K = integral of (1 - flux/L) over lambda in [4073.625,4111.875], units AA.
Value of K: 5.0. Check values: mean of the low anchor 8.61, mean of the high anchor 7.98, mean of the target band 7.22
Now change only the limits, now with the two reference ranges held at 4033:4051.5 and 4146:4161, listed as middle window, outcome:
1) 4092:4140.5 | 4.8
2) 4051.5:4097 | 3.5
